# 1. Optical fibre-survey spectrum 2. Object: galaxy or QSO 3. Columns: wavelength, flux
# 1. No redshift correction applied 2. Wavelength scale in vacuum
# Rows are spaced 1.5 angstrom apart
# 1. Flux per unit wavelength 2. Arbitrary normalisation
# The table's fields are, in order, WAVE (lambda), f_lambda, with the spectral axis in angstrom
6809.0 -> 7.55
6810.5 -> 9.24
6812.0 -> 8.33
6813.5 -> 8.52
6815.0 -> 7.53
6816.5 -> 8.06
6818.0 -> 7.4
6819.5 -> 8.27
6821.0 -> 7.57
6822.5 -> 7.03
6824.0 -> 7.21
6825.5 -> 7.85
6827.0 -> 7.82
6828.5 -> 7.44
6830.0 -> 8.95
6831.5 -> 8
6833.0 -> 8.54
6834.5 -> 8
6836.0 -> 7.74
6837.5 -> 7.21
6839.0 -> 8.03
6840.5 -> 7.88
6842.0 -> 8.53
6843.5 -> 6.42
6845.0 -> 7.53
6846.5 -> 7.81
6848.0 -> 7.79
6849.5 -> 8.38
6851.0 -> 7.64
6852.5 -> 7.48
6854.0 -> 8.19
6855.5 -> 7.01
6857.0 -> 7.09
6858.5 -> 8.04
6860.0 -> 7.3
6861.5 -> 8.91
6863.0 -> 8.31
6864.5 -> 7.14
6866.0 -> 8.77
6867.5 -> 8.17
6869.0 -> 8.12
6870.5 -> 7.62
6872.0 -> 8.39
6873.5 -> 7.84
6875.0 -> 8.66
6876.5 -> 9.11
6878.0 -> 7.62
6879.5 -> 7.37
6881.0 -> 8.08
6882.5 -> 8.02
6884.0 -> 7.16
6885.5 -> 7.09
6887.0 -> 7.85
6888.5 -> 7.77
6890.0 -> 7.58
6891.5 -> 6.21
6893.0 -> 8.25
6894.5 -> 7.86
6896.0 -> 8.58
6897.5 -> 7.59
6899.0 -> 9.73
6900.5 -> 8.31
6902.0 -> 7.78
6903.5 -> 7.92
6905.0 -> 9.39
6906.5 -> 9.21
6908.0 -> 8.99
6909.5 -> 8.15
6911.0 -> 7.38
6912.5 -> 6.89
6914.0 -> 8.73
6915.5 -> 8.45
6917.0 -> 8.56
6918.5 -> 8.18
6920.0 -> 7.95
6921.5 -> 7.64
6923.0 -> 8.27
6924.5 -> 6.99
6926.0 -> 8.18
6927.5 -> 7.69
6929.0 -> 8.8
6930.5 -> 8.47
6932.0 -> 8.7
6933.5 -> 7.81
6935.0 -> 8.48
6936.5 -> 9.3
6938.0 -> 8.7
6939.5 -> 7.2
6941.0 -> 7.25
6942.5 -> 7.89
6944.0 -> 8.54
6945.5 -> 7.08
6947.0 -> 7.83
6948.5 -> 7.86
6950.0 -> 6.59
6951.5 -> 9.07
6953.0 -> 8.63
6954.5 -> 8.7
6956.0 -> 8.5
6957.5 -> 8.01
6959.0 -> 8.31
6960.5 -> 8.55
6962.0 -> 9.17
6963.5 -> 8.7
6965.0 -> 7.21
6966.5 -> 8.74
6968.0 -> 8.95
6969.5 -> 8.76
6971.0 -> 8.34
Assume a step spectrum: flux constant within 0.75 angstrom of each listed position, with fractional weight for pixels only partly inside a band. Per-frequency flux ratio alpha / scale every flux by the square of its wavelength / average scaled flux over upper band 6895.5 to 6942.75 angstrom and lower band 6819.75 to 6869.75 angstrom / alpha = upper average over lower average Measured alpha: 1.07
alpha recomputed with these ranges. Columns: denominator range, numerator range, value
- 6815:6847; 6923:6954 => 1.07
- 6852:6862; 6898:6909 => 1.15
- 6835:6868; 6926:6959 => 1.07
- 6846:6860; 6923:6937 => 1.10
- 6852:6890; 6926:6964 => 1.07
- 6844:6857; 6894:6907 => 1.12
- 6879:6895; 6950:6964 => 1.15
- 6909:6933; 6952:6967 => 1.06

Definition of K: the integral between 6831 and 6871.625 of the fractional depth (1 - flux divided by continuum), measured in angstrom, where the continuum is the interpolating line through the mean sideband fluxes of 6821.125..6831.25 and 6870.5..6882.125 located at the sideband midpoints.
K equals 0.4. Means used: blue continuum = 7.72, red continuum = 8.11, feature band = 7.84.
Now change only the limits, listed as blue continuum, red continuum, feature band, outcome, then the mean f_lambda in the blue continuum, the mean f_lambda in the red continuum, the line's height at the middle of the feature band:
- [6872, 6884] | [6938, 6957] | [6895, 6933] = -1.2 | 8.06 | 7.96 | 8.01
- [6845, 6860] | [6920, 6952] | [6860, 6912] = -1.7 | 7.68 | 8.01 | 7.81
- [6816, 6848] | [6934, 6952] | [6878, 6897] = 0.5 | 7.77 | 7.96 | 7.87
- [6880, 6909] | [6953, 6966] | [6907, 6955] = 1.0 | 8.07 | 8.41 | 8.26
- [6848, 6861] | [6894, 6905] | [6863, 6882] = -0.3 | 7.67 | 8.34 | 7.94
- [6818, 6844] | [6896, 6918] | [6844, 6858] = 0.5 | 7.8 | 8.37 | 7.95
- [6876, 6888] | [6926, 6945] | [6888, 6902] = -0.2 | 7.76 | 8.22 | 7.87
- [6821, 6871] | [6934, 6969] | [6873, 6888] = 0.1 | 7.81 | 8.23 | 7.95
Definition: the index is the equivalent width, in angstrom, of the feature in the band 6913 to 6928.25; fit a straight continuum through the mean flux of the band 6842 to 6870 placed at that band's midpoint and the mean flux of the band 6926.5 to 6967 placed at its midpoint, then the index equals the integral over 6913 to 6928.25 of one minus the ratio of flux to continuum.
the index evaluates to 0.09 angstrom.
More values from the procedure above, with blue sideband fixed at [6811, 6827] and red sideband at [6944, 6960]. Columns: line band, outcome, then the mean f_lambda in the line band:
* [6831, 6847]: 0.1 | 7.79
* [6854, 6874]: 0.0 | 7.91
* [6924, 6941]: -0.3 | 8.19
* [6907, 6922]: -0.2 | 8.12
